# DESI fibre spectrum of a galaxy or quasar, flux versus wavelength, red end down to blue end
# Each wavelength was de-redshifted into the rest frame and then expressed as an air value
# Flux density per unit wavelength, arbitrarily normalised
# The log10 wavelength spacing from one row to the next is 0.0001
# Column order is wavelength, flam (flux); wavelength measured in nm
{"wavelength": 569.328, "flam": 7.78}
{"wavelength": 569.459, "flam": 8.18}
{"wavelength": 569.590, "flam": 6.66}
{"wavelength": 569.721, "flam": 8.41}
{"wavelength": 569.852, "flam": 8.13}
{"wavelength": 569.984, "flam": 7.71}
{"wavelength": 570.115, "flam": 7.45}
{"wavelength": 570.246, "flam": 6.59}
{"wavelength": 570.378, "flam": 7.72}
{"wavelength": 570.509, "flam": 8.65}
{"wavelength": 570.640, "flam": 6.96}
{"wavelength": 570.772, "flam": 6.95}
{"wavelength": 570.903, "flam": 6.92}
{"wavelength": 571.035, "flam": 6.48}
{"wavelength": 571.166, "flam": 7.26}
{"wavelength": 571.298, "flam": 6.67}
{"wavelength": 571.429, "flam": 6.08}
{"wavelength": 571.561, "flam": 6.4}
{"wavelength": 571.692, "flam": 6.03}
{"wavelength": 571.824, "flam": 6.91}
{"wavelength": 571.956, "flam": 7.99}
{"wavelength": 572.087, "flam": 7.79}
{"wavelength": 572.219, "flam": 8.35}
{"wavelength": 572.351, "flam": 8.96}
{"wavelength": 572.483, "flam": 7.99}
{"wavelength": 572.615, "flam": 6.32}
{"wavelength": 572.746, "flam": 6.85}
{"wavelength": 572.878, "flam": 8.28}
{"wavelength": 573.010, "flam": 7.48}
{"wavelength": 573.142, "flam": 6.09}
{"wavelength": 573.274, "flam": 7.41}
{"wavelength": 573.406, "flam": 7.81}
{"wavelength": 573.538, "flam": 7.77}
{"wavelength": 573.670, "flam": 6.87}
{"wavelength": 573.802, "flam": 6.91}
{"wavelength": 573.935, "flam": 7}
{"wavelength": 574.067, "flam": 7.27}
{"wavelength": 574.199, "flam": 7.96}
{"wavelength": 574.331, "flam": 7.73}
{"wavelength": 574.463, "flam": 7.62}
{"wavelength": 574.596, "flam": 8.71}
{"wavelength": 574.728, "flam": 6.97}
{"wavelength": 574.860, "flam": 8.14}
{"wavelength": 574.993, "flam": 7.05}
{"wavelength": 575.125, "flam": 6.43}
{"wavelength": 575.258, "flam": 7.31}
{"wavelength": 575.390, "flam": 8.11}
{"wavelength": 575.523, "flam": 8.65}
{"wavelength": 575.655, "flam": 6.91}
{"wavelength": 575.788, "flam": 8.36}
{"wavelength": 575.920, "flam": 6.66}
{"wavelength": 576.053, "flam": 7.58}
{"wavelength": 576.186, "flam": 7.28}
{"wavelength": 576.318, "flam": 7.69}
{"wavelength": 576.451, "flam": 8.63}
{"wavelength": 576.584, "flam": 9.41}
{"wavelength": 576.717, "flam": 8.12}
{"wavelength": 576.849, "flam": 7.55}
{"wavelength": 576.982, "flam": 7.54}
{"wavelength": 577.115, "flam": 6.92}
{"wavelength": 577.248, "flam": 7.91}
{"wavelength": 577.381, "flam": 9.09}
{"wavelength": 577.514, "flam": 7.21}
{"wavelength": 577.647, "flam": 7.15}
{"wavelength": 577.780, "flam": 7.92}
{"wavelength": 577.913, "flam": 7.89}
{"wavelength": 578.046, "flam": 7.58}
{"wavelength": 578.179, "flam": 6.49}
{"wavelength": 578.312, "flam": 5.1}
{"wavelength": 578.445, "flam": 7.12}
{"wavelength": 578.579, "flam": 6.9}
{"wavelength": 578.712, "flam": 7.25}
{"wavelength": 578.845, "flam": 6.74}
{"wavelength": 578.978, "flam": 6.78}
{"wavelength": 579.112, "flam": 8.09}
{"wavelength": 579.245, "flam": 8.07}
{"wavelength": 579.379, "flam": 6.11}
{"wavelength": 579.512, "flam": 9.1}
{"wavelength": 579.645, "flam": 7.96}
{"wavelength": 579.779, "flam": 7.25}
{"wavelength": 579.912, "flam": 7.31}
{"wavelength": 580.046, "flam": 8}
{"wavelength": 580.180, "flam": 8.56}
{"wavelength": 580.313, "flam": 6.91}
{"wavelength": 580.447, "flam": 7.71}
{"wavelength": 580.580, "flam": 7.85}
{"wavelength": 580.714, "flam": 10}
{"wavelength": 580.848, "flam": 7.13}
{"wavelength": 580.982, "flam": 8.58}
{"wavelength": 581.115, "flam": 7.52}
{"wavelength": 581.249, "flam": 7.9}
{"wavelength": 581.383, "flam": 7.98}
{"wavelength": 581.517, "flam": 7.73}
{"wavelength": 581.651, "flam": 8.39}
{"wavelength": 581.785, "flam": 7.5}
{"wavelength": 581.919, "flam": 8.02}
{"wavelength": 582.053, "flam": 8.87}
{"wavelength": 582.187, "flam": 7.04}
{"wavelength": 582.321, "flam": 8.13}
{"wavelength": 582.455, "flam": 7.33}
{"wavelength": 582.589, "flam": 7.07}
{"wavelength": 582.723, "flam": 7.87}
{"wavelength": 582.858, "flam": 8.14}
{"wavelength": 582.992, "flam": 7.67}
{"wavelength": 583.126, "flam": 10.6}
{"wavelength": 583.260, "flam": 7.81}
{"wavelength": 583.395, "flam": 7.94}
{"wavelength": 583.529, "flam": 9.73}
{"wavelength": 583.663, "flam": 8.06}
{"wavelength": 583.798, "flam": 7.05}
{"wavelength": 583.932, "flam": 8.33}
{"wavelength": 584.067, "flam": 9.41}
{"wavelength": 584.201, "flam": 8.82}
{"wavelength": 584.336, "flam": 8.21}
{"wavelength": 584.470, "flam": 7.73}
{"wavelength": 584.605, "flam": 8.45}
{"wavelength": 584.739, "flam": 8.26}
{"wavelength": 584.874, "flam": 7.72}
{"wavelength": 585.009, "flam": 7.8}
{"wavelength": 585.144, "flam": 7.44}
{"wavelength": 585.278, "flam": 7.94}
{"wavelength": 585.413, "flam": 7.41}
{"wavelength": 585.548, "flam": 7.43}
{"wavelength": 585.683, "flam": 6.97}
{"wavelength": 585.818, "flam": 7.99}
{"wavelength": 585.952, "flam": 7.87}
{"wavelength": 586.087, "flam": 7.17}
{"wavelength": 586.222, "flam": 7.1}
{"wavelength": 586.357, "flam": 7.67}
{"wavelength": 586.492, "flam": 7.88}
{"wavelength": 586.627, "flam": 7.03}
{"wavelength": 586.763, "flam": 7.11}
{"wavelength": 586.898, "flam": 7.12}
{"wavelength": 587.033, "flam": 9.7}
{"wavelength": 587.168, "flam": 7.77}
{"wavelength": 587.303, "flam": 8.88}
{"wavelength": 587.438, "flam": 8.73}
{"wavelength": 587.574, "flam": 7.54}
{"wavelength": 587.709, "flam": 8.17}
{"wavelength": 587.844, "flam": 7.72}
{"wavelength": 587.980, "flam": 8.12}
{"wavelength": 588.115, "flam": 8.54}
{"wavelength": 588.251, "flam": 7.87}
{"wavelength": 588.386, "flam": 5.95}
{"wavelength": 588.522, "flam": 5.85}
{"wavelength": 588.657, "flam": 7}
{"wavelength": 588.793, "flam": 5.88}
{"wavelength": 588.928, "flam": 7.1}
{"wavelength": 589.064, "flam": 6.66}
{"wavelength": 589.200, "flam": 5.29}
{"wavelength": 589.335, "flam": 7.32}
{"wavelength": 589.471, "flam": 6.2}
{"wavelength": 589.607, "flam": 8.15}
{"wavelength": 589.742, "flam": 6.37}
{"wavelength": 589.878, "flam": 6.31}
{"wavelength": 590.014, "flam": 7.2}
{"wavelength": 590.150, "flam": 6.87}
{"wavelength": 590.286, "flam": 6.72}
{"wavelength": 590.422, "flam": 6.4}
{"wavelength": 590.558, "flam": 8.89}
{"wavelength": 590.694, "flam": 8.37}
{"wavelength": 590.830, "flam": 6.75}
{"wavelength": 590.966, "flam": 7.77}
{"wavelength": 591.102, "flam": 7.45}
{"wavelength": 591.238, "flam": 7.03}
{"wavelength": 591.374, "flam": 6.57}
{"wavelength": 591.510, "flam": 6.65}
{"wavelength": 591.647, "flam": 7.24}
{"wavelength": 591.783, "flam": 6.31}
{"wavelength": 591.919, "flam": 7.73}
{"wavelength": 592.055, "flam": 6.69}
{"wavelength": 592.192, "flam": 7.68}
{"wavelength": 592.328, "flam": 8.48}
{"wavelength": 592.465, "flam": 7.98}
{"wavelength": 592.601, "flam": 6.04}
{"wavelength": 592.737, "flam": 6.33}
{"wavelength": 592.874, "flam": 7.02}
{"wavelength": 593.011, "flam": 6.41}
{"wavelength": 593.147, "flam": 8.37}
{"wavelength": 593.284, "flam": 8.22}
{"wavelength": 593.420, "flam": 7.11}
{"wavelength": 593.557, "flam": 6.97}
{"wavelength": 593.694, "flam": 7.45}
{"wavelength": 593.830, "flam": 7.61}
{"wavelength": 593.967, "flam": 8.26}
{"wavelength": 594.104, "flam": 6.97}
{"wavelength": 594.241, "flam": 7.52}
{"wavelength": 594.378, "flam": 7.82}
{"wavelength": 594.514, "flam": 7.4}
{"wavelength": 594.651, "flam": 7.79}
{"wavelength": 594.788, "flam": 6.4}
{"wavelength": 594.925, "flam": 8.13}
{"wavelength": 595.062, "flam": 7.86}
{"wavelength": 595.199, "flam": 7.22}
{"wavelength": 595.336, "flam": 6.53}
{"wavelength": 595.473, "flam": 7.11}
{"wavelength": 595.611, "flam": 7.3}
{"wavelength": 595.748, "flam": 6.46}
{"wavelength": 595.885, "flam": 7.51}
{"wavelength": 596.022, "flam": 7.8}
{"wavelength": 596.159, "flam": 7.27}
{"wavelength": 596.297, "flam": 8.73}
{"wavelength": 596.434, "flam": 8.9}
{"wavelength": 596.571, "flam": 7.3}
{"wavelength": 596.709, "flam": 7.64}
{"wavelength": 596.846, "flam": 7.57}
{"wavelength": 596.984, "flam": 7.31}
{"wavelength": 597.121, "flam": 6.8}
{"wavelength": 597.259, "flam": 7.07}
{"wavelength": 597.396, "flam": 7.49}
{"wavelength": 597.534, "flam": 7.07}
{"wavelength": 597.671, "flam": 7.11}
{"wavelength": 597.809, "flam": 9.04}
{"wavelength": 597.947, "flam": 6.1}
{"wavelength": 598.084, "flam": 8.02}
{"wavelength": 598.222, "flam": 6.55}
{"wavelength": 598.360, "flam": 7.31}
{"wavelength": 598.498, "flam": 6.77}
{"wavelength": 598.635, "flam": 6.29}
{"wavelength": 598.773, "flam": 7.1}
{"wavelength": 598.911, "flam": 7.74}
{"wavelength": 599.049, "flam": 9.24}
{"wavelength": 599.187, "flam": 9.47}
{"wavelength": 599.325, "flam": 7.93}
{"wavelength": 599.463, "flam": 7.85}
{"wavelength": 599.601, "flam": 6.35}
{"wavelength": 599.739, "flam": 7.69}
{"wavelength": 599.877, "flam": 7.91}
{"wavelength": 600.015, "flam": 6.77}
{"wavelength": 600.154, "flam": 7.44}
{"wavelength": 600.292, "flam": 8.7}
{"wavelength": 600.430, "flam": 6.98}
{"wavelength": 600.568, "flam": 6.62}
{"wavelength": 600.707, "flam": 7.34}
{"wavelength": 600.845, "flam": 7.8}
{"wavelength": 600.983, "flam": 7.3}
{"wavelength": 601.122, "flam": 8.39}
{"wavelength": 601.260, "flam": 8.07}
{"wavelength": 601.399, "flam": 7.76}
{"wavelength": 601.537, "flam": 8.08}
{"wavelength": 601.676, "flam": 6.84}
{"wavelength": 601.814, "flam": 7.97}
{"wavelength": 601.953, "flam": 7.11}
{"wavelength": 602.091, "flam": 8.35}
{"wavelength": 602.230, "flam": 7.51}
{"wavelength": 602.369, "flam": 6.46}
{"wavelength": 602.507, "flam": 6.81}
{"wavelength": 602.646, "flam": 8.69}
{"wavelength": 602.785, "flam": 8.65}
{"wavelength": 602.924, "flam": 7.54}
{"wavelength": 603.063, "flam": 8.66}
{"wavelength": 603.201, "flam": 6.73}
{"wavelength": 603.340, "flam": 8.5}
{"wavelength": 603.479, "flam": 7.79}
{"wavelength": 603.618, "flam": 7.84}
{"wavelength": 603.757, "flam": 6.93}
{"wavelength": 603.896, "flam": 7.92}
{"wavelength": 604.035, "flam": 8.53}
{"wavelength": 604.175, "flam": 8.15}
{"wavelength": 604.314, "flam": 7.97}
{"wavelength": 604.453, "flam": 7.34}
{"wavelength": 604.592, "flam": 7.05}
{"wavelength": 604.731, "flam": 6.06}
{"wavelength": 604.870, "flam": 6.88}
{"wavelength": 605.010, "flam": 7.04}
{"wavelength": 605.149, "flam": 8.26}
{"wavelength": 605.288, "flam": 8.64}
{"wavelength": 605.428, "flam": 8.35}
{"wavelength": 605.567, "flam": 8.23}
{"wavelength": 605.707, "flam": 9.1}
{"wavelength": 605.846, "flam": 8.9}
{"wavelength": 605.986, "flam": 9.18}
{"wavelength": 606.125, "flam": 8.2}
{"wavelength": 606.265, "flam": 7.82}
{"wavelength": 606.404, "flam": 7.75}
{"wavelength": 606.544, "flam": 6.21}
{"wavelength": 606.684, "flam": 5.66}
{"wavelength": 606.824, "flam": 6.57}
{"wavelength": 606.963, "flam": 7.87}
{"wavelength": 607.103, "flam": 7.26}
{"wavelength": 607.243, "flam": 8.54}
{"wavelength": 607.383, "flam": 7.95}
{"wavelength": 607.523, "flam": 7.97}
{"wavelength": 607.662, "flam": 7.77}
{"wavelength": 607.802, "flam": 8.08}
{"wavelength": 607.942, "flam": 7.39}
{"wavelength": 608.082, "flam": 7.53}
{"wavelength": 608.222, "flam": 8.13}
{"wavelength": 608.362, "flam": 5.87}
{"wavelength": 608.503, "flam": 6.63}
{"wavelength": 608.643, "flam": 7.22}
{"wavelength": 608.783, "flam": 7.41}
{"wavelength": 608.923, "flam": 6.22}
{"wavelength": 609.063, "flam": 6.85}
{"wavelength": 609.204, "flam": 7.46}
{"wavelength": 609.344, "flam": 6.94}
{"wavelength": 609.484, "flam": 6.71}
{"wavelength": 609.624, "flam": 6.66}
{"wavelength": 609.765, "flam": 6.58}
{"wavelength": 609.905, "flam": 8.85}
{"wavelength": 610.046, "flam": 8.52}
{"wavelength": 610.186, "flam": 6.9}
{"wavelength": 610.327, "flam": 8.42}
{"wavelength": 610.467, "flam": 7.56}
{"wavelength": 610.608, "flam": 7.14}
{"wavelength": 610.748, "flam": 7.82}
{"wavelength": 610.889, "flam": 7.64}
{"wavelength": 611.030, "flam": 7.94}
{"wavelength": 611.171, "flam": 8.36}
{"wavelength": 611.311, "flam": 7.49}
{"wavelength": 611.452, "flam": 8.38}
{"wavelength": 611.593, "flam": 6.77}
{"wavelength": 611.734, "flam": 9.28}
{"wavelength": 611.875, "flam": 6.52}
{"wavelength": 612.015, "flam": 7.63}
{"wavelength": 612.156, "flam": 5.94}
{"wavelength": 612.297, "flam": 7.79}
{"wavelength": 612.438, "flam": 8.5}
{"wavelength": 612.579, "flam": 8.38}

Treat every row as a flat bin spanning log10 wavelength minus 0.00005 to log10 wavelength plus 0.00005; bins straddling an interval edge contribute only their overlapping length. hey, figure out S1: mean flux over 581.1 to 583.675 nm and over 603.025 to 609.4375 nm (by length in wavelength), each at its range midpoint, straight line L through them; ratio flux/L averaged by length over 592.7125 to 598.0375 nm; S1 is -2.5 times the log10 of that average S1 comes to 0.06 mag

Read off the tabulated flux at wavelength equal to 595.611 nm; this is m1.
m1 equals 7.3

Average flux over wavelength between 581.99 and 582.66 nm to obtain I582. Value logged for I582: 7.69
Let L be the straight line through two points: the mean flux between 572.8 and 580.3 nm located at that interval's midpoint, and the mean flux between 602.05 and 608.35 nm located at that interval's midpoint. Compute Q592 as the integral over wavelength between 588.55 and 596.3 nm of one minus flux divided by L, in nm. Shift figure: 0.46 nm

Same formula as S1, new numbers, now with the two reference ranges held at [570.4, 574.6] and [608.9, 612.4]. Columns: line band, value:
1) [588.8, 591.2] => 0.056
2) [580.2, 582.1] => -0.094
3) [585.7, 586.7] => -0.018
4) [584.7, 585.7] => -0.038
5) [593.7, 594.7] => -0.030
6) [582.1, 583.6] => -0.109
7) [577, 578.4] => 0.001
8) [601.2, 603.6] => -0.042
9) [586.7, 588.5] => -0.073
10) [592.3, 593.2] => 0.037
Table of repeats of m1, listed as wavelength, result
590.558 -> 8.89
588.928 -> 7.1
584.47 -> 7.73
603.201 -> 6.73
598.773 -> 7.1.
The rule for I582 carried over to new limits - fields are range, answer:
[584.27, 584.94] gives 8.08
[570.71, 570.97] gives 6.93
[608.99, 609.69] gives 6.93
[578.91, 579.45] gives 7.27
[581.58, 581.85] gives 7.94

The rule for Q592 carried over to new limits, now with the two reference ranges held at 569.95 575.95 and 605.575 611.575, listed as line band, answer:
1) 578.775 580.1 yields -0.02 nm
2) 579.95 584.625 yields -0.44 nm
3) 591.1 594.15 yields 0.09 nm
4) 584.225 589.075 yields -0.12 nm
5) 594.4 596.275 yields 0.04 nm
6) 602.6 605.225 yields -0.06 nm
